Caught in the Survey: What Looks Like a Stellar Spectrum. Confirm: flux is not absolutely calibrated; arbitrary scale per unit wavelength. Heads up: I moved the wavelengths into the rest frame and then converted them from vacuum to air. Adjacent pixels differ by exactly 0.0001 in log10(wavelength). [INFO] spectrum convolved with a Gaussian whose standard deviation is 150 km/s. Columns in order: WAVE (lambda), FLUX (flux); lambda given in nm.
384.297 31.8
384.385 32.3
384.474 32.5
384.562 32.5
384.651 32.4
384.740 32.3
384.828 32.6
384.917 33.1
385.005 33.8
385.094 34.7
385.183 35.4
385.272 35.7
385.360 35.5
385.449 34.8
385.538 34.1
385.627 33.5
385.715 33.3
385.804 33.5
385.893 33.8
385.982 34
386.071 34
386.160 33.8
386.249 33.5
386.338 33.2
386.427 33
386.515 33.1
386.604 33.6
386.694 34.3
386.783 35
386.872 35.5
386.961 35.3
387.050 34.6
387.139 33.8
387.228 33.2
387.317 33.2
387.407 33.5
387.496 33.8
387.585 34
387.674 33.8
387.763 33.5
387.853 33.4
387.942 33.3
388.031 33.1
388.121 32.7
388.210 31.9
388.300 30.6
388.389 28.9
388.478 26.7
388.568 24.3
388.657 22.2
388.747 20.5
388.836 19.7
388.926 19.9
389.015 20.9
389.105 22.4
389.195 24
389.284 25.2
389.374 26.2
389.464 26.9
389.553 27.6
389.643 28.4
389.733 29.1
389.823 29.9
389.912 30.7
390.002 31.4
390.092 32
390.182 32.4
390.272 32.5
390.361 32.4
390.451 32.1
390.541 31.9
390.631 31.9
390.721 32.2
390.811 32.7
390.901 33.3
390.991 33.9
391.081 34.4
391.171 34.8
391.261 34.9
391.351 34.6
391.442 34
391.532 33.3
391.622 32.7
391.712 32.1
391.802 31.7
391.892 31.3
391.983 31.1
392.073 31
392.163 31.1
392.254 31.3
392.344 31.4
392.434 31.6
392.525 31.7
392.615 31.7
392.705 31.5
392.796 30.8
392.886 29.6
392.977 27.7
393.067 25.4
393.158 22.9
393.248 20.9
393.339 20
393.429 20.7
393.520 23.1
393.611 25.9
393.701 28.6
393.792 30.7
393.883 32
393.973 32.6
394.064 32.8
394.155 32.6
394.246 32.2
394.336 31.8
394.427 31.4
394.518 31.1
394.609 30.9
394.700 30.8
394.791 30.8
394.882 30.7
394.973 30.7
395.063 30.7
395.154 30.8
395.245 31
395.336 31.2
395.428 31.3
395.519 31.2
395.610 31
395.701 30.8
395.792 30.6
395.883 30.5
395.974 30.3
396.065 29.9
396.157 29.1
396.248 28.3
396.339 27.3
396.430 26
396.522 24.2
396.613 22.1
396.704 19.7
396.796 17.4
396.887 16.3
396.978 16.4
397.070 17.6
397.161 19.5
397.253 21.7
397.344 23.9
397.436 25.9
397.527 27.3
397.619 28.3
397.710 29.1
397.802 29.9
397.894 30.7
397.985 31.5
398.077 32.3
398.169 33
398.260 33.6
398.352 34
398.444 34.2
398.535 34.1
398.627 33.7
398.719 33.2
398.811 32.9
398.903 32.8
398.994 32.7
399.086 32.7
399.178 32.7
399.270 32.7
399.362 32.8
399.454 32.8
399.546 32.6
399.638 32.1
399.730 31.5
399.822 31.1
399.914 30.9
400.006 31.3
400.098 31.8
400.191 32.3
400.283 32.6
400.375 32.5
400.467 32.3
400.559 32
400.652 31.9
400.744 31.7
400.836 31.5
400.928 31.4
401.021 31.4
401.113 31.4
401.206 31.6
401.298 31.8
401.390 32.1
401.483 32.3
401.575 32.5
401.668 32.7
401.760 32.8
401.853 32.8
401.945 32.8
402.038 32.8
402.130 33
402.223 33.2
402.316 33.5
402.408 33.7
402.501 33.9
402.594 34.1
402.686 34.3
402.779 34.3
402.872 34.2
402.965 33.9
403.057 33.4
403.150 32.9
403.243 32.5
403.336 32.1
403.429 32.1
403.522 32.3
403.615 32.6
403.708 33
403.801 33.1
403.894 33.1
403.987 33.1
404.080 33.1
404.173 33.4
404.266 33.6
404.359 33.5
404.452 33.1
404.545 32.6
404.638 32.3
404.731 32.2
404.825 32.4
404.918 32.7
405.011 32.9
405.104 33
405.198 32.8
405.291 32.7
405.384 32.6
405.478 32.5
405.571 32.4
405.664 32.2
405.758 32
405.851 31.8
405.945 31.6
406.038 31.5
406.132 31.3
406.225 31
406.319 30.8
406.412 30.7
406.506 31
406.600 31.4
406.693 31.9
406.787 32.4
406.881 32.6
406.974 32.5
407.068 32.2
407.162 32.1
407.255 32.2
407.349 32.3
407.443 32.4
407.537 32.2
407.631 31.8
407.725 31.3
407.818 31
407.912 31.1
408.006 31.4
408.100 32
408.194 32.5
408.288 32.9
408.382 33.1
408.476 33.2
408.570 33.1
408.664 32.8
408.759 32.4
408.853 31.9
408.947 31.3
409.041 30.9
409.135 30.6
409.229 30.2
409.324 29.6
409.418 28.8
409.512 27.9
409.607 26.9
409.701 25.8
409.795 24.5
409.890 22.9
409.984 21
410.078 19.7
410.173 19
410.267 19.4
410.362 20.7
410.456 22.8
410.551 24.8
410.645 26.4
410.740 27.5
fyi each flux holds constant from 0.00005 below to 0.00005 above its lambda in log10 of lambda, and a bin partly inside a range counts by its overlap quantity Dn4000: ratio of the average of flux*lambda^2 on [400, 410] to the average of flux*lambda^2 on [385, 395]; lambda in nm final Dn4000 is 1.12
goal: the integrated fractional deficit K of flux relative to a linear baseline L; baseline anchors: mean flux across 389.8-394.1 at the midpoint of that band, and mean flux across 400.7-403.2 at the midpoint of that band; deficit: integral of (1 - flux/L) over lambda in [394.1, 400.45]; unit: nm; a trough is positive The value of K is 0.43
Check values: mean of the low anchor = 30.6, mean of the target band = 29.6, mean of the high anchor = 32.8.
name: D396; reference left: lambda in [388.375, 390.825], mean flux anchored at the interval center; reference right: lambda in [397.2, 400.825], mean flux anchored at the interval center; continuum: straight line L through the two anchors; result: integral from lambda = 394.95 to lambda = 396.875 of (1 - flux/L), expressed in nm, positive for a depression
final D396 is 0.13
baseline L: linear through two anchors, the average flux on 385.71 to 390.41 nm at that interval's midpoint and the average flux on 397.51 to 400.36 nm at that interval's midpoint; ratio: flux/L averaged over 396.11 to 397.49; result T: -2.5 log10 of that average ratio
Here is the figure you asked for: 0.38 mag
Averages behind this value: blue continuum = 30.6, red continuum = 32.1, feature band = 22.4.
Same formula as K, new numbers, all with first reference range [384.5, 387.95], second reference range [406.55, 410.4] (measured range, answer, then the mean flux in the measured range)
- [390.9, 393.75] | 0.24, 29.9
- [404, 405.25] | -0.10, 32.9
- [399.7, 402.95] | -0.16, 32.5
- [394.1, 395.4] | 0.04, 31.2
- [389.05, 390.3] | 0.18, 28.3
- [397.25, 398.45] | 0.07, 29.8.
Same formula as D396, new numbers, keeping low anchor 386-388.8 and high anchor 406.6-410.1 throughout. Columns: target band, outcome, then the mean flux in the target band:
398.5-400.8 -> -0.092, 32.4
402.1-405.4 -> -0.244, 33.1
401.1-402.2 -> -0.052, 32.4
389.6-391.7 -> -0.038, 32.4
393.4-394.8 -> 0.071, 29.9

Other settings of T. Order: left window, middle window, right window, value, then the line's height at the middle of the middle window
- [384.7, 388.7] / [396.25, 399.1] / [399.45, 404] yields 0.19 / 32.7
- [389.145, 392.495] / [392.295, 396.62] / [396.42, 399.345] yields 0.01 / 29.6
